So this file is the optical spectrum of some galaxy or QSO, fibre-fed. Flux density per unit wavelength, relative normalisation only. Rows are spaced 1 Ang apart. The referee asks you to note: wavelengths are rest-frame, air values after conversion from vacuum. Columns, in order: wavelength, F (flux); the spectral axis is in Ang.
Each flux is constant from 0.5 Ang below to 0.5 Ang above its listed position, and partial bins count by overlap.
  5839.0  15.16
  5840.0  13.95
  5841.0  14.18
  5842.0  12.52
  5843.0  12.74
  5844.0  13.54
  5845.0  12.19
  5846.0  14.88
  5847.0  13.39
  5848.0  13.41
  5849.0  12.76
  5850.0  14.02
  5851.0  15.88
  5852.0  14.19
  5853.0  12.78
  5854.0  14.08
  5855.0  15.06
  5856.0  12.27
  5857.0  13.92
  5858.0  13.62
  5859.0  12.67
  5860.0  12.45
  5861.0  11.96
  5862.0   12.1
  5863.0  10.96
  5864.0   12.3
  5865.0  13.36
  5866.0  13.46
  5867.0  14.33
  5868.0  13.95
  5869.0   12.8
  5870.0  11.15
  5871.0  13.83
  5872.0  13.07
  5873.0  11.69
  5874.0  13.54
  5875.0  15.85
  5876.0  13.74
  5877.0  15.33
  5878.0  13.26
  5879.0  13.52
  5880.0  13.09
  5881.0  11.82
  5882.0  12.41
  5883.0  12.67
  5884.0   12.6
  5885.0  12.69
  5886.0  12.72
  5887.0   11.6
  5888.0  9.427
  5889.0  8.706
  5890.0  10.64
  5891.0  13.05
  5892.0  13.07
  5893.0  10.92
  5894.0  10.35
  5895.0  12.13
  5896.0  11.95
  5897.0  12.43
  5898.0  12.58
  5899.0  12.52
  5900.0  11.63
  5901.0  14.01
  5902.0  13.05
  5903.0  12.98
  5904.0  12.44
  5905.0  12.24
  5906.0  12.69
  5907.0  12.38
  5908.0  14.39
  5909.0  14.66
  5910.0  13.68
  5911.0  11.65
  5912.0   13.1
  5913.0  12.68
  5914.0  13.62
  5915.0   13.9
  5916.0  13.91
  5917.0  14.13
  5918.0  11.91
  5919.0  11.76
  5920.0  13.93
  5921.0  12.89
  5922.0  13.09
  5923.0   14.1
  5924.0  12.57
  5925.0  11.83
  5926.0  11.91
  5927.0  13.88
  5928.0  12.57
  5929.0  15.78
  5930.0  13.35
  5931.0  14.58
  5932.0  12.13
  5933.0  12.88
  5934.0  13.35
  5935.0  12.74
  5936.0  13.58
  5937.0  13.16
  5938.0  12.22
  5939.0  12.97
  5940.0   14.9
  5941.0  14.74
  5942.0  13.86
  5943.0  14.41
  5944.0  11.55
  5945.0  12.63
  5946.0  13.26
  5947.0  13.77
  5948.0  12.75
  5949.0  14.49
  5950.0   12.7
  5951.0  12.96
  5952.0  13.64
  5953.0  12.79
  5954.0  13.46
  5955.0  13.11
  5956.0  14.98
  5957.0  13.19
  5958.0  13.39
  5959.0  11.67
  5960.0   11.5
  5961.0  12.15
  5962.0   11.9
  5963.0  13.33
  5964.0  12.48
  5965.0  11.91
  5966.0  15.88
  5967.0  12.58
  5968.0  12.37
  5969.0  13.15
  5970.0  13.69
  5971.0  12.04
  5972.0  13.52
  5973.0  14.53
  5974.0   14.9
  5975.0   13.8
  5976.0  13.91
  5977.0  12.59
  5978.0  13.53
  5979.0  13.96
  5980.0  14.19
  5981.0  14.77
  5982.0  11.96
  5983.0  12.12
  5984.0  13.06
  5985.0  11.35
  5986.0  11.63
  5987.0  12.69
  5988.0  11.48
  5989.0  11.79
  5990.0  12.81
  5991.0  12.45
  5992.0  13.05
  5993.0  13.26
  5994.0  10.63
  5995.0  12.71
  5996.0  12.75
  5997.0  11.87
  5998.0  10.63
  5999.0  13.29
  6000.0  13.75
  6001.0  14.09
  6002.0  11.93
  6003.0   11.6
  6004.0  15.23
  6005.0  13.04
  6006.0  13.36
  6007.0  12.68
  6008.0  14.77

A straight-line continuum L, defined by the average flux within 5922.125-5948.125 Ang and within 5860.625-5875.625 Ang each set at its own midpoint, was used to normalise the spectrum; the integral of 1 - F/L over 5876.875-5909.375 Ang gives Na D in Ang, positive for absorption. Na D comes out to 1.76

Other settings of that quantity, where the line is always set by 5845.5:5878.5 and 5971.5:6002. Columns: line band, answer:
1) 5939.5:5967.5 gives -0.41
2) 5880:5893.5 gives 1.55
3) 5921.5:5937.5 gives -0.12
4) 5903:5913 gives 0.15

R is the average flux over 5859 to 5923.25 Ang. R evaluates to 12.7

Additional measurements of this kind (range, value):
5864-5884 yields 13.3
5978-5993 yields 12.7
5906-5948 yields 13.3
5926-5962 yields 13.2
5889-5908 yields 12.2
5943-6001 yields 12.9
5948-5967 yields 13.1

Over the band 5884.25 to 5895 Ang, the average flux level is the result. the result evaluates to 11.4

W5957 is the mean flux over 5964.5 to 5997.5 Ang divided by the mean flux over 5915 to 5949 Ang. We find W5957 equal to 0.97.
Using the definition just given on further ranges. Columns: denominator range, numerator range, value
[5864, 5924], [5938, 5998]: 1.02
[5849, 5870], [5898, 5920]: 0.98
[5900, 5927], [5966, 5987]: 1.01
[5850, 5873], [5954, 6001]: 0.98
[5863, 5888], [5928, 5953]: 1.03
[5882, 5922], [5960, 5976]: 1.05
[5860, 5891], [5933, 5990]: 1.04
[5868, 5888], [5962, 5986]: 1.02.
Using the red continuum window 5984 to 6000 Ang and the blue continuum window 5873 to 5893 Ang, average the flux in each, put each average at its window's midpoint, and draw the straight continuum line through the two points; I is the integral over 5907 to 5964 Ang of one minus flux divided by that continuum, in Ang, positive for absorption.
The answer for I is -3.7 Ang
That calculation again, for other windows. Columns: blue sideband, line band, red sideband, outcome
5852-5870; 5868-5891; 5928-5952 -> 0.9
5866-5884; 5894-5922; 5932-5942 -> 0.9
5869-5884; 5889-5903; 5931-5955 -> 1.2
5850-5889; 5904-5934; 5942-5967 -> -0.3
